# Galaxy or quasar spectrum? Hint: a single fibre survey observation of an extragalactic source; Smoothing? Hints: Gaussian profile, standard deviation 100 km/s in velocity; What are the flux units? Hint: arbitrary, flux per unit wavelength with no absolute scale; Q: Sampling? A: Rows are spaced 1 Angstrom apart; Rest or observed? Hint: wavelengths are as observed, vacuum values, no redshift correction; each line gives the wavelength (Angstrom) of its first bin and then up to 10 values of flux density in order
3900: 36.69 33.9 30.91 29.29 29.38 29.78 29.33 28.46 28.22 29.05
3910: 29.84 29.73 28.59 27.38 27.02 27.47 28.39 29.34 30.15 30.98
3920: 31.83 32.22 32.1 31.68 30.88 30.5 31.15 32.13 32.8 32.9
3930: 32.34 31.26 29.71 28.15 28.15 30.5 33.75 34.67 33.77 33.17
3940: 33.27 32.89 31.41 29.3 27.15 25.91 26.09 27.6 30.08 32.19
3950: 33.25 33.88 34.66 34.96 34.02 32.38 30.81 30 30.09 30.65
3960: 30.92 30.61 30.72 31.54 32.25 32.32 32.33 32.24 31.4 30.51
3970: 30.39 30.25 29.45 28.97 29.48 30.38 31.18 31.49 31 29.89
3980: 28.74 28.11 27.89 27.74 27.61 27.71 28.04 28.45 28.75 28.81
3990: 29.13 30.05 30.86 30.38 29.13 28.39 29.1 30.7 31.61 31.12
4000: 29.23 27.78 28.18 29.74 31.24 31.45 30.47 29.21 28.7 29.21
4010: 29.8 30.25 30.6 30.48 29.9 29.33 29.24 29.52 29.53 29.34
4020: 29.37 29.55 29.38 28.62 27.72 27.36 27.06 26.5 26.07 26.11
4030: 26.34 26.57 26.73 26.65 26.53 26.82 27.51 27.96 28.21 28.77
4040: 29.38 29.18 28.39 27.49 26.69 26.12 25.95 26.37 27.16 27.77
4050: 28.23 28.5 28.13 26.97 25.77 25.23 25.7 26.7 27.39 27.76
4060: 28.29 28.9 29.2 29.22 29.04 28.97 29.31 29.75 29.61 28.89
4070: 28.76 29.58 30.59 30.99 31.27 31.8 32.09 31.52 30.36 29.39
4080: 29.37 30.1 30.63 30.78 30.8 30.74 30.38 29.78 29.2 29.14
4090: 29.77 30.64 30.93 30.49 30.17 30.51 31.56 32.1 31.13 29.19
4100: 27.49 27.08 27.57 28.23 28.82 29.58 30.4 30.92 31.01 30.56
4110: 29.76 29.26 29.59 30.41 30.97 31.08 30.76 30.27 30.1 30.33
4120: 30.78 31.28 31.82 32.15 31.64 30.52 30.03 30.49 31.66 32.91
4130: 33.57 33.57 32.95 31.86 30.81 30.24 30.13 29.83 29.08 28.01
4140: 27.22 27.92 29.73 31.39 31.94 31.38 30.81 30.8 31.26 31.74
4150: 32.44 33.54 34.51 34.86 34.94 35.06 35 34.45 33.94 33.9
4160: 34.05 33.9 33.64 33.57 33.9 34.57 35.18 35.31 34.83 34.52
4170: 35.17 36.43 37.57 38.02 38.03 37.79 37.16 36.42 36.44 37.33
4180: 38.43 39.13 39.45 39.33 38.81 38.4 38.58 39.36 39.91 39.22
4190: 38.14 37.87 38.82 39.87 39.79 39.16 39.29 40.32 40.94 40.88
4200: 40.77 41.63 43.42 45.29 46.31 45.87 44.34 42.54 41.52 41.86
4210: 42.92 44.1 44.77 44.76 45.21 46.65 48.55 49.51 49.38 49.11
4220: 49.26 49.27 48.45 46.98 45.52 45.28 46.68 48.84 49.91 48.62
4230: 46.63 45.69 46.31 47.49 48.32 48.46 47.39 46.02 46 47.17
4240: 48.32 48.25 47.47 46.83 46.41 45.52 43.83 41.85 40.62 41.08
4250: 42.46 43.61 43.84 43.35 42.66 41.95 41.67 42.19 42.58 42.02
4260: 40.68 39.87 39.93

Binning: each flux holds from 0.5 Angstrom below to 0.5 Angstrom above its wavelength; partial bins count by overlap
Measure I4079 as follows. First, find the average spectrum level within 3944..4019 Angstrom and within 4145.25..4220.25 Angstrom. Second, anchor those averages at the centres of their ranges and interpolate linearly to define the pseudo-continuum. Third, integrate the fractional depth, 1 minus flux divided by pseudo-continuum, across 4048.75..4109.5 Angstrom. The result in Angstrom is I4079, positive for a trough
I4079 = 8.7 Angstrom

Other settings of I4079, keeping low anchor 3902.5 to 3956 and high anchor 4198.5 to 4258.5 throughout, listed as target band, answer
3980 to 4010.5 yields 4.2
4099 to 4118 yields 4.7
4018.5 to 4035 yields 3.7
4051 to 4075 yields 5.6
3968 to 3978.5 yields 0.8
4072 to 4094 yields 4.5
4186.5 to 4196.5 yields 1.0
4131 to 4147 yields 4.1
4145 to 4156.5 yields 2.3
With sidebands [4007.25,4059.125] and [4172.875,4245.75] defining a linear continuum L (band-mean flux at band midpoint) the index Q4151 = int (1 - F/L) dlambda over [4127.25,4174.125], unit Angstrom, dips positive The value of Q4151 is 6.6 Angstrom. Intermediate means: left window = 27.9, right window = 43.5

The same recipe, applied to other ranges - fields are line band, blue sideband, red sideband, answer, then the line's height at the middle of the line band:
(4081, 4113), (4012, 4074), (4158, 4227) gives 2.6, 32.7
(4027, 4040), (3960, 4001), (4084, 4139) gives 1.3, 30.1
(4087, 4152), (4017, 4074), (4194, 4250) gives 8.6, 35.3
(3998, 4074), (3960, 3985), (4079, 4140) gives 4.7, 30.3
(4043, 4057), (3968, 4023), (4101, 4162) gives 1.6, 30.3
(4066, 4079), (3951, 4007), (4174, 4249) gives 1.9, 35.6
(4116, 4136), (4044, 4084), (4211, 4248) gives 2.4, 35.6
